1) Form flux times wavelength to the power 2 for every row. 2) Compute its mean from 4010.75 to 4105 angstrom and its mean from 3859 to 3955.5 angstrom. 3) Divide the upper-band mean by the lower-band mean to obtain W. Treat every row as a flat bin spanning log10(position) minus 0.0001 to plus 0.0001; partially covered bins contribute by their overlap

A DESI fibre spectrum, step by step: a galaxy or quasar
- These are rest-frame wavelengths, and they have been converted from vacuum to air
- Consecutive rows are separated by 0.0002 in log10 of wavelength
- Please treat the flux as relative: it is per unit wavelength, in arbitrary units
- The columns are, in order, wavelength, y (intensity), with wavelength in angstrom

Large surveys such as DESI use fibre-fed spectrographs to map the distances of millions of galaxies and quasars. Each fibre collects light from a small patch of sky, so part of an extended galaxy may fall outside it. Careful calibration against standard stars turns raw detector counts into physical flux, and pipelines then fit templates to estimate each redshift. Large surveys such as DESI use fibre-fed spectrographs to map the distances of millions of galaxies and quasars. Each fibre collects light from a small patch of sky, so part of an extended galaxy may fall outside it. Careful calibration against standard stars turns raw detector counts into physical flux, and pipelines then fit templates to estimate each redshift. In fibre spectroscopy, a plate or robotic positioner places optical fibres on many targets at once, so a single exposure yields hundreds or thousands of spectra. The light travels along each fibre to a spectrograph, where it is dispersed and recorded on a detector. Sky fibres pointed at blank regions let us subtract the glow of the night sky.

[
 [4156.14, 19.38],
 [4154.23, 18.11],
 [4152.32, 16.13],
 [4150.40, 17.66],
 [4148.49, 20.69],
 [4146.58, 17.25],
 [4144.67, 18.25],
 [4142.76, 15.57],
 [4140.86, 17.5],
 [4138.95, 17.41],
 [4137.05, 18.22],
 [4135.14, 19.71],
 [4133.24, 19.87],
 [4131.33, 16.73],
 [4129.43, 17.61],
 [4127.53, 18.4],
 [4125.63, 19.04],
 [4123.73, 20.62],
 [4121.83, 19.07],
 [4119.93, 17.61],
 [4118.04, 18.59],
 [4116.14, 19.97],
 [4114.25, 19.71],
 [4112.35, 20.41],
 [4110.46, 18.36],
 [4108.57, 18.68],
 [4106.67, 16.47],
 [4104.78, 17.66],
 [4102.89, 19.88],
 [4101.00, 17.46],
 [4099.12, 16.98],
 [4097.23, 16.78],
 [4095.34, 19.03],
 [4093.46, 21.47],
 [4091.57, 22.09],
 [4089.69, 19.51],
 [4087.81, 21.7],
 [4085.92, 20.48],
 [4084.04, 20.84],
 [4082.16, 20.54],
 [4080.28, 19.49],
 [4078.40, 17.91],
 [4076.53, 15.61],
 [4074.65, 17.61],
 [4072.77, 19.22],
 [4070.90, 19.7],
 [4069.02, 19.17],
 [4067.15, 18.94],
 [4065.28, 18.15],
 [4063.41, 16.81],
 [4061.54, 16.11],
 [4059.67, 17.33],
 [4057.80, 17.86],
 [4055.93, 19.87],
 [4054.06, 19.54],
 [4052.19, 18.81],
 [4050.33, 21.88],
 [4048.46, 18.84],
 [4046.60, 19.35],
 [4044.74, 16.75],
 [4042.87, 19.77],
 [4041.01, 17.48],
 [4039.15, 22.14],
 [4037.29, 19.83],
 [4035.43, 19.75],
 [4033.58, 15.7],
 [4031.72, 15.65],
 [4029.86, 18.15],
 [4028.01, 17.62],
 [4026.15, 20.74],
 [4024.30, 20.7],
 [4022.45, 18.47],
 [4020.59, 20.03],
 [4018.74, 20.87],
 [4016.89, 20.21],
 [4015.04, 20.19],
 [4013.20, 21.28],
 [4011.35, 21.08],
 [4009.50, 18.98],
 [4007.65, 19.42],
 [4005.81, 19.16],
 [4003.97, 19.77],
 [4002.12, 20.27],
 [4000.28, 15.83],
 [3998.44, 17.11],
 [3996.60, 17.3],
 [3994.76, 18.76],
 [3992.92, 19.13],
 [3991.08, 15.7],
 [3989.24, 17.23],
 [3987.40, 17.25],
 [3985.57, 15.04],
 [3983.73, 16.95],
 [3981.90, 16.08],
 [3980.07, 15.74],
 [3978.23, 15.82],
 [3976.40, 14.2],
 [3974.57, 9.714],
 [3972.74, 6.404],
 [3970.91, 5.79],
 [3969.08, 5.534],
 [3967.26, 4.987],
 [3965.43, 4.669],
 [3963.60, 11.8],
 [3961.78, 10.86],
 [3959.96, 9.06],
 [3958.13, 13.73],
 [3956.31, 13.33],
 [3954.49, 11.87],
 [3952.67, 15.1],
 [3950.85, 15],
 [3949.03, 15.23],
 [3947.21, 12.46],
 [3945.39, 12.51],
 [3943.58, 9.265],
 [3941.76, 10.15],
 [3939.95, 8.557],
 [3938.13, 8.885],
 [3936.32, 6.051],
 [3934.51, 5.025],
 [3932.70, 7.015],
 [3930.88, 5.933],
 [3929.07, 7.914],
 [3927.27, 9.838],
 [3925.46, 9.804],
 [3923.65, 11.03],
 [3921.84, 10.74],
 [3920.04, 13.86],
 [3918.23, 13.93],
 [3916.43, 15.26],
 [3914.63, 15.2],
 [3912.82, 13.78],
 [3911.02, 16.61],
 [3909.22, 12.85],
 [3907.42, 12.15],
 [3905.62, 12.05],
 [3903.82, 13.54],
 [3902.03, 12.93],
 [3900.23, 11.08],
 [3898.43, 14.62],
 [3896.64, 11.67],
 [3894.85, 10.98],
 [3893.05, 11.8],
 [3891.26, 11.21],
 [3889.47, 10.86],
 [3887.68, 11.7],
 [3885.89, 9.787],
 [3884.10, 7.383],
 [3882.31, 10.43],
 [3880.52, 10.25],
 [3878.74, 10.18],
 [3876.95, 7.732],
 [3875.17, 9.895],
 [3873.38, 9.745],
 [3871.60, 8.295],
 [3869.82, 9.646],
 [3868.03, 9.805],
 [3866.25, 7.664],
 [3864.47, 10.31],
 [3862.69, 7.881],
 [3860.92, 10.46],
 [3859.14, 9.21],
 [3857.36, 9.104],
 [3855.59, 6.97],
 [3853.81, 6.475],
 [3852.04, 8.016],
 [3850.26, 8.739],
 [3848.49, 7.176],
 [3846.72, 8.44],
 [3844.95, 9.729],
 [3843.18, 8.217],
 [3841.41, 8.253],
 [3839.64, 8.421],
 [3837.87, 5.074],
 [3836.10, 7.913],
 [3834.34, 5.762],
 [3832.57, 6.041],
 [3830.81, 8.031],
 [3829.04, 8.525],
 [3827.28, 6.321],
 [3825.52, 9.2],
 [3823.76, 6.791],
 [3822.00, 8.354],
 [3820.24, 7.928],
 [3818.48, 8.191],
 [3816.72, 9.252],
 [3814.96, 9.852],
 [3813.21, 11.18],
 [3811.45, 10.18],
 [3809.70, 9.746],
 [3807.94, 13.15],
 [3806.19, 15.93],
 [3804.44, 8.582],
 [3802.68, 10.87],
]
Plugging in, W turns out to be 1.89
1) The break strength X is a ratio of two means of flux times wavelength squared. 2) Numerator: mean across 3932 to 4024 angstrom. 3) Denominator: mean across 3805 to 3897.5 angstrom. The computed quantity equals 1.67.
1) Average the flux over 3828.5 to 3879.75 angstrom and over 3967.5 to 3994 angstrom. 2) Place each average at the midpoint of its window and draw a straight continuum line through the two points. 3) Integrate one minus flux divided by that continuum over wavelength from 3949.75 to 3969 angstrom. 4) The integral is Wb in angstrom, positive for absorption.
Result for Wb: 2.6 angstrom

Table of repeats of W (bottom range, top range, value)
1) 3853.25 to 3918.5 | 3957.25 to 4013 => 1.40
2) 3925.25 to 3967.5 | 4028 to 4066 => 1.93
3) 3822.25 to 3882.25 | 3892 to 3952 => 1.42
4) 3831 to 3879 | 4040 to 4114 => 2.53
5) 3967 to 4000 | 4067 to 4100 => 1.44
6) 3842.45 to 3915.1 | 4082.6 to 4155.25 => 2.04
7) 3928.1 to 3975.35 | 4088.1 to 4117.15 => 2.16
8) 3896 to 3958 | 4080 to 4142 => 1.79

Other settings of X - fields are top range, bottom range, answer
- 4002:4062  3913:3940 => 2.01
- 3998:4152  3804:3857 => 2.50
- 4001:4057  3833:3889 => 2.43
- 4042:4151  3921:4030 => 1.42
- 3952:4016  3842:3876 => 1.81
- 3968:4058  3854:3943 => 1.79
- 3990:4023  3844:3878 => 2.36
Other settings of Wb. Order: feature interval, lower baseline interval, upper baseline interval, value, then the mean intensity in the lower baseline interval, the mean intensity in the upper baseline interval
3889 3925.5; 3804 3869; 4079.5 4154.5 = -4.98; 8.67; 18.8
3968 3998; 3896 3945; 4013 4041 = 3.57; 11.1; 19.3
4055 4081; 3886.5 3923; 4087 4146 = -1.14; 12.8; 18.7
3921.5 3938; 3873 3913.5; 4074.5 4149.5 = 5.94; 11.5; 18.8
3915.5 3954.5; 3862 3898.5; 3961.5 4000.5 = 3.64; 10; 13.3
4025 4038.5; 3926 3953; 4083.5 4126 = -2.93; 9.82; 19.2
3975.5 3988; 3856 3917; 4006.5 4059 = 0.45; 11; 19.3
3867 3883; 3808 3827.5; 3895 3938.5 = 1.33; 9.08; 11.3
